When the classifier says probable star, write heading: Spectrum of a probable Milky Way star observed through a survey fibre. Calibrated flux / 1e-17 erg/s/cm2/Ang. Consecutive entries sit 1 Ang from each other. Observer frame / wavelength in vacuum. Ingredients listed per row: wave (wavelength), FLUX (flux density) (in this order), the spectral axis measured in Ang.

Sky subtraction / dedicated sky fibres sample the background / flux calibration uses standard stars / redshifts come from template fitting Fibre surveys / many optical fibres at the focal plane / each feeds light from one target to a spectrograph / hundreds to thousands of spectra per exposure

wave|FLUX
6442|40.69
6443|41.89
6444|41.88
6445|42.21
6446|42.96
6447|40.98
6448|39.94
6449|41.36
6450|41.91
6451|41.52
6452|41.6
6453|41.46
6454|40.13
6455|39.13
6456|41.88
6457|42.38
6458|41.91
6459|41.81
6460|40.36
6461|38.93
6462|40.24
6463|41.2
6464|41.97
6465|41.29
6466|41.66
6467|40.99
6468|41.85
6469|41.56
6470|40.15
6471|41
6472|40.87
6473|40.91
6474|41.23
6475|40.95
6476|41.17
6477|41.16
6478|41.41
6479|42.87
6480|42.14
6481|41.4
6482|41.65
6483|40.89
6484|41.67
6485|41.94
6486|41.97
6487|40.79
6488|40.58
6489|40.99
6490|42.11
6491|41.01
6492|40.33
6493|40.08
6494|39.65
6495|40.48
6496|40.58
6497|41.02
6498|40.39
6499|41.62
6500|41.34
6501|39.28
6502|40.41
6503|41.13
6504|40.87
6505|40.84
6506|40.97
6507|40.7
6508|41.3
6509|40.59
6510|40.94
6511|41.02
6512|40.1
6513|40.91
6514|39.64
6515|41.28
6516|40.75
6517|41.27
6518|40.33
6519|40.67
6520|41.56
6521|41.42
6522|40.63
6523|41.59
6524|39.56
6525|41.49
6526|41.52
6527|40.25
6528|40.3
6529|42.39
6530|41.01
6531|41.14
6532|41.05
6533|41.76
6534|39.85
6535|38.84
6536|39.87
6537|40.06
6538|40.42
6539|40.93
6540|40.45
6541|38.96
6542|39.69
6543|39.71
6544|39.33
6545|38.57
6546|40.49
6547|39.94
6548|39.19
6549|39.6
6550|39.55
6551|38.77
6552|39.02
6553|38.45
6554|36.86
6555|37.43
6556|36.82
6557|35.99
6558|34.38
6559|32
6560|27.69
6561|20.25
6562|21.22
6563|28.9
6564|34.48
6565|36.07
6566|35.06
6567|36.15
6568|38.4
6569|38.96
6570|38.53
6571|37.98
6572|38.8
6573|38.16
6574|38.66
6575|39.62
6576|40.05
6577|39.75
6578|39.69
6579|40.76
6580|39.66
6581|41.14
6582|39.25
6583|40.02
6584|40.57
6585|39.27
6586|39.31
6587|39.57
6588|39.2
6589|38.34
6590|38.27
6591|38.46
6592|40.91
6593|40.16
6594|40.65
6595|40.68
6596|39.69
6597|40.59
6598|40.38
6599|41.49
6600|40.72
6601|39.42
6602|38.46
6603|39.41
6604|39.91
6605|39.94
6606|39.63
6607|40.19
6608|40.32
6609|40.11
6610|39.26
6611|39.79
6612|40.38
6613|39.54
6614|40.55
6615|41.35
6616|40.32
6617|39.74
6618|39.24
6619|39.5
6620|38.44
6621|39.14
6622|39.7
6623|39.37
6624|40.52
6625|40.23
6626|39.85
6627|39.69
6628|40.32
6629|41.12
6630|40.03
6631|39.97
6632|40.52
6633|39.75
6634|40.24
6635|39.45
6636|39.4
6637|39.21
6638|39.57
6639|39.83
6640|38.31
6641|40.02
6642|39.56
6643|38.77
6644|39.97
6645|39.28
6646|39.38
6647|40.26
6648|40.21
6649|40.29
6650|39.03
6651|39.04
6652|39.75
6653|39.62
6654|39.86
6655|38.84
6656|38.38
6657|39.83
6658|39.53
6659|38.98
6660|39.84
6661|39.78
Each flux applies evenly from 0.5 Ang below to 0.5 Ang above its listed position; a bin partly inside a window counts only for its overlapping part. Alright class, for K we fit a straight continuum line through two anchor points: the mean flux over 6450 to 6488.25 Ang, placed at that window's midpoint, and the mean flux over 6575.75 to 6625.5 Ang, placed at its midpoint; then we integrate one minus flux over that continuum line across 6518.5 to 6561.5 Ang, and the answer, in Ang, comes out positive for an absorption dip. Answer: 1.8 Ang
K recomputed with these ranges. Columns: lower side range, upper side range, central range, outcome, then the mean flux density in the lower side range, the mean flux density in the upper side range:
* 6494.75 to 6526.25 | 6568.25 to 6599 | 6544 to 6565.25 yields 2.6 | 40.8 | 39.6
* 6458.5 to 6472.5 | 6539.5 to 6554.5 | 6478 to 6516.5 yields -0.6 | 41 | 39.2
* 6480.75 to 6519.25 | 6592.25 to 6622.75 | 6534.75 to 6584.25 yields 3.5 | 40.9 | 40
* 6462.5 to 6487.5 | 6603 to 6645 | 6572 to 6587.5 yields 0.2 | 41.4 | 39.8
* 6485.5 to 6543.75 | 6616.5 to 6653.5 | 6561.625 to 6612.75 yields 1.6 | 40.7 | 39.7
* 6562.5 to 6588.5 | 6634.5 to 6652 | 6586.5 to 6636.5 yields -1.1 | 38.4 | 39.5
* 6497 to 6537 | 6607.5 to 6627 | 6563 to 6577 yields 1.0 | 40.8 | 39.9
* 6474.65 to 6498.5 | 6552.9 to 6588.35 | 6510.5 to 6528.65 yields -0.7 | 41.1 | 36.6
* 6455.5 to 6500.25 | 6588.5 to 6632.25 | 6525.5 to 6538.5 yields 0.0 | 41.2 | 39.9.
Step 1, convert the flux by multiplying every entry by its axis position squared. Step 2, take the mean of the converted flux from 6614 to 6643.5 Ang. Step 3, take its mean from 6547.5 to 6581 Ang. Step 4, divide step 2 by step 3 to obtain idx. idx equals 1.1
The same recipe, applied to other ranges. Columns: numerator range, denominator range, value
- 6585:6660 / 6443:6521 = 1.01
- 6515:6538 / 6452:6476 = 1.01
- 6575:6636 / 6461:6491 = 1.01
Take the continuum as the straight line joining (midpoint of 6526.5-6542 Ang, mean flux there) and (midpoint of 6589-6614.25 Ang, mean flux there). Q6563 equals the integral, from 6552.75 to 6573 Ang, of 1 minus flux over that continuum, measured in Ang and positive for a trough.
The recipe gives 3.00 Ang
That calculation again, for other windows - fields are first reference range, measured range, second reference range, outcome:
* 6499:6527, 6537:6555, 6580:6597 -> 0.44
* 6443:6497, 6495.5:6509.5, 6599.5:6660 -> 0.04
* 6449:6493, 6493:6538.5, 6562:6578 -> -1.71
